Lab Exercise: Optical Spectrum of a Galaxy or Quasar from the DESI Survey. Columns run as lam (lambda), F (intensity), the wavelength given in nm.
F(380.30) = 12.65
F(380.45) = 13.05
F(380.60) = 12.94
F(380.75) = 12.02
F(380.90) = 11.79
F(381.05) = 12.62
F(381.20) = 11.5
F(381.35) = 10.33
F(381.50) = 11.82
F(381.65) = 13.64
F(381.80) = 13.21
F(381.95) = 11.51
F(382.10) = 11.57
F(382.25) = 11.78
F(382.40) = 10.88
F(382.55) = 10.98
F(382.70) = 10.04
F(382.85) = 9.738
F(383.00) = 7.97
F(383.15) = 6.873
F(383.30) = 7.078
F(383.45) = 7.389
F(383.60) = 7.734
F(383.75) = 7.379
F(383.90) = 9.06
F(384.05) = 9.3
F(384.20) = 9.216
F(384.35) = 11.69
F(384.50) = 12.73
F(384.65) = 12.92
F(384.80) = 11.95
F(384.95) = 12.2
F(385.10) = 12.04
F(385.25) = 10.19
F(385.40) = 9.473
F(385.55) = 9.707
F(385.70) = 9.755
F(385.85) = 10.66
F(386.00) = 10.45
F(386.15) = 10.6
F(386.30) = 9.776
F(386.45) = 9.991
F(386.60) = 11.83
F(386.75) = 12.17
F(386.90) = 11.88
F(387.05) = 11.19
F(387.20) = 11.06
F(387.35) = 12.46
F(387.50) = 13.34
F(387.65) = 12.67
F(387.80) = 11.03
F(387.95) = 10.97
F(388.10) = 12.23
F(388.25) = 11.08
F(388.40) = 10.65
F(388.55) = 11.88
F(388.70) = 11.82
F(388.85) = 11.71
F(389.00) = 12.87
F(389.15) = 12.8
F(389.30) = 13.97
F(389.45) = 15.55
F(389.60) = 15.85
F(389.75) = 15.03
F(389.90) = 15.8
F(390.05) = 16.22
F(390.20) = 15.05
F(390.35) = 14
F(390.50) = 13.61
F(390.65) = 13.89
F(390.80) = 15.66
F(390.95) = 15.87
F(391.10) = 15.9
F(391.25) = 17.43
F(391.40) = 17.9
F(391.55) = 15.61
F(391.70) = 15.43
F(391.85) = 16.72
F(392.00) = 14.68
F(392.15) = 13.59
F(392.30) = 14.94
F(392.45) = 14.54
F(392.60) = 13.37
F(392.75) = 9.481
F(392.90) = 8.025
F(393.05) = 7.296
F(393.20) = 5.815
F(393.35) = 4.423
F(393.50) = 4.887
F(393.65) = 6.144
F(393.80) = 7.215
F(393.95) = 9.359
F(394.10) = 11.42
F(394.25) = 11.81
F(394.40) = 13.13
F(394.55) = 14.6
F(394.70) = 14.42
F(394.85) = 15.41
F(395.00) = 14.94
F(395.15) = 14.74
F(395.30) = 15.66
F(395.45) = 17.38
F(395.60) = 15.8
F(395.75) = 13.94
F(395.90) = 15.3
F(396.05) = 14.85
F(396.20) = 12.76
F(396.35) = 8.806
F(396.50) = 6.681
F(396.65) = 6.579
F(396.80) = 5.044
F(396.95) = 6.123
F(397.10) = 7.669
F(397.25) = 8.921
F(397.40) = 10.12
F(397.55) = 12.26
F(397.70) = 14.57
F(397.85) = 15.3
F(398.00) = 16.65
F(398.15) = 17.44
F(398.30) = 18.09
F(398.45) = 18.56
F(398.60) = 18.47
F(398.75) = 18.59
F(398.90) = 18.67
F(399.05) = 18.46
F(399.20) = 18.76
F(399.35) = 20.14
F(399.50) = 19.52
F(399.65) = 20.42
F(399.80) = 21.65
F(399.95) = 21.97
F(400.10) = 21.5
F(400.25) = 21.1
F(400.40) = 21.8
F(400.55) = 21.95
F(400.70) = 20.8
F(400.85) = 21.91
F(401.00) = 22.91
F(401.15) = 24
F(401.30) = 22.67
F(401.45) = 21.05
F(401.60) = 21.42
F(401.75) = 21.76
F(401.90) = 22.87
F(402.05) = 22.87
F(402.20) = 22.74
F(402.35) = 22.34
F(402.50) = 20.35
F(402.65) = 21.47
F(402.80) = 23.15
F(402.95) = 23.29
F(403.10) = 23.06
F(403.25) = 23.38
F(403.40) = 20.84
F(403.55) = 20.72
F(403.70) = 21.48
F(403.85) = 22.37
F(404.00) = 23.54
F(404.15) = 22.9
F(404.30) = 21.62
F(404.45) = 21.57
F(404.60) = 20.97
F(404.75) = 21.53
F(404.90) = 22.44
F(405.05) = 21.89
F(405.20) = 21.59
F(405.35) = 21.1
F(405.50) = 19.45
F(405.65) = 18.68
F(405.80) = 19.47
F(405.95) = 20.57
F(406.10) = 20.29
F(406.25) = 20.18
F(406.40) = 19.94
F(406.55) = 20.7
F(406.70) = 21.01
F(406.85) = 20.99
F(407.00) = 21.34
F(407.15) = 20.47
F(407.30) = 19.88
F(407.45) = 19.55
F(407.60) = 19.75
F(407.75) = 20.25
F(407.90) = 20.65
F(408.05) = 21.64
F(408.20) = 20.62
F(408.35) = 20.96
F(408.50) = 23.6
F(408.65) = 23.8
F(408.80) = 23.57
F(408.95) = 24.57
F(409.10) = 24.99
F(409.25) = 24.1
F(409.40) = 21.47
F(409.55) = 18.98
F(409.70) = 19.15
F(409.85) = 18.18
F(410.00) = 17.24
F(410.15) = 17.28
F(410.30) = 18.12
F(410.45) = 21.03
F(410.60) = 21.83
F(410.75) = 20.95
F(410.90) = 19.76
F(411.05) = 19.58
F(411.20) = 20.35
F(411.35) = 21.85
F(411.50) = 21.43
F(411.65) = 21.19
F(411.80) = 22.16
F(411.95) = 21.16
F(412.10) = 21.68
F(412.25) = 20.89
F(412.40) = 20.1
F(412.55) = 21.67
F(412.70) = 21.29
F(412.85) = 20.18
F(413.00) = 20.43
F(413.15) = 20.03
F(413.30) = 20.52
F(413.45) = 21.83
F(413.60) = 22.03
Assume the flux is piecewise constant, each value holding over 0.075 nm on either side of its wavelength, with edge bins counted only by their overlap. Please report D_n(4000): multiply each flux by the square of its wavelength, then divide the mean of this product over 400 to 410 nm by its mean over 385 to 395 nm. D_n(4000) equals 1.9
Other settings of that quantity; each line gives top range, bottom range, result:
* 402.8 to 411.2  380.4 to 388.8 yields 2.16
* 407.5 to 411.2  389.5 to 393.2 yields 1.61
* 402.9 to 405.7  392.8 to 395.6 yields 2.07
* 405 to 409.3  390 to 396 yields 1.73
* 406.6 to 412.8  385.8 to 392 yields 1.74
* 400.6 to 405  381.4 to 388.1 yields 2.27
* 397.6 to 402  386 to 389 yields 1.86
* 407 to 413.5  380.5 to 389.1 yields 2.17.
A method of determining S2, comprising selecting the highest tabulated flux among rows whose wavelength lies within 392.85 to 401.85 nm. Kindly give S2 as 24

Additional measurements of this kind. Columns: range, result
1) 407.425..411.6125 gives 24.99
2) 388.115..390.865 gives 16.22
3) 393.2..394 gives 9.359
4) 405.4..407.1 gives 21.34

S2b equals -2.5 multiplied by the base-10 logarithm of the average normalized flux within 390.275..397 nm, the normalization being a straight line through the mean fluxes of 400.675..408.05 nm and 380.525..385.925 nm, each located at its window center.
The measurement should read 0.26 mag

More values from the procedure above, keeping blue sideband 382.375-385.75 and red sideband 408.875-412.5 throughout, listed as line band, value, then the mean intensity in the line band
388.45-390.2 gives -0.16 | 14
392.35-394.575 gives 0.41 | 9.38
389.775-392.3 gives -0.21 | 15.4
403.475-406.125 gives -0.16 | 21.2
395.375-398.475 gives 0.21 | 12.4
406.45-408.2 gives -0.06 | 20.6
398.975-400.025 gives -0.24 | 20.1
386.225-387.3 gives -0.02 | 11.2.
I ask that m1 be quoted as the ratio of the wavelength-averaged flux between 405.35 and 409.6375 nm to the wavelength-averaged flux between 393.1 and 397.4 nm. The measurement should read 1.95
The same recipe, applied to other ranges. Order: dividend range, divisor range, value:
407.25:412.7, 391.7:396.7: 1.77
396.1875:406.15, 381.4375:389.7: 1.71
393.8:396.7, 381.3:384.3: 1.31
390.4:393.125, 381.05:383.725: 1.38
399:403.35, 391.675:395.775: 1.80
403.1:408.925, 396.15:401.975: 1.24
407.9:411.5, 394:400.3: 1.41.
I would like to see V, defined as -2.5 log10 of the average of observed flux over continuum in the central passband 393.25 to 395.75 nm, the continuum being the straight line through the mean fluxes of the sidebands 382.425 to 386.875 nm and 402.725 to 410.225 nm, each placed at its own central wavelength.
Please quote 0.26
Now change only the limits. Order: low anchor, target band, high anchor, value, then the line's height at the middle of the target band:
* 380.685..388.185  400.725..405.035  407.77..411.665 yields -0.21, 18.3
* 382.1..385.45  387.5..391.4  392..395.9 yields -0.24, 11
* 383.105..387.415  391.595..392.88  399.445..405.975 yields 0.07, 14.9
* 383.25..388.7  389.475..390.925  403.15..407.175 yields -0.16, 13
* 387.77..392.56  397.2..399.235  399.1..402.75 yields 0.22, 19.7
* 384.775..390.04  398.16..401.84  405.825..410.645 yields -0.19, 17.3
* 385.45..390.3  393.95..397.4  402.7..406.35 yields 0.34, 16.6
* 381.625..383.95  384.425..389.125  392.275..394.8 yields -0.16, 9.83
